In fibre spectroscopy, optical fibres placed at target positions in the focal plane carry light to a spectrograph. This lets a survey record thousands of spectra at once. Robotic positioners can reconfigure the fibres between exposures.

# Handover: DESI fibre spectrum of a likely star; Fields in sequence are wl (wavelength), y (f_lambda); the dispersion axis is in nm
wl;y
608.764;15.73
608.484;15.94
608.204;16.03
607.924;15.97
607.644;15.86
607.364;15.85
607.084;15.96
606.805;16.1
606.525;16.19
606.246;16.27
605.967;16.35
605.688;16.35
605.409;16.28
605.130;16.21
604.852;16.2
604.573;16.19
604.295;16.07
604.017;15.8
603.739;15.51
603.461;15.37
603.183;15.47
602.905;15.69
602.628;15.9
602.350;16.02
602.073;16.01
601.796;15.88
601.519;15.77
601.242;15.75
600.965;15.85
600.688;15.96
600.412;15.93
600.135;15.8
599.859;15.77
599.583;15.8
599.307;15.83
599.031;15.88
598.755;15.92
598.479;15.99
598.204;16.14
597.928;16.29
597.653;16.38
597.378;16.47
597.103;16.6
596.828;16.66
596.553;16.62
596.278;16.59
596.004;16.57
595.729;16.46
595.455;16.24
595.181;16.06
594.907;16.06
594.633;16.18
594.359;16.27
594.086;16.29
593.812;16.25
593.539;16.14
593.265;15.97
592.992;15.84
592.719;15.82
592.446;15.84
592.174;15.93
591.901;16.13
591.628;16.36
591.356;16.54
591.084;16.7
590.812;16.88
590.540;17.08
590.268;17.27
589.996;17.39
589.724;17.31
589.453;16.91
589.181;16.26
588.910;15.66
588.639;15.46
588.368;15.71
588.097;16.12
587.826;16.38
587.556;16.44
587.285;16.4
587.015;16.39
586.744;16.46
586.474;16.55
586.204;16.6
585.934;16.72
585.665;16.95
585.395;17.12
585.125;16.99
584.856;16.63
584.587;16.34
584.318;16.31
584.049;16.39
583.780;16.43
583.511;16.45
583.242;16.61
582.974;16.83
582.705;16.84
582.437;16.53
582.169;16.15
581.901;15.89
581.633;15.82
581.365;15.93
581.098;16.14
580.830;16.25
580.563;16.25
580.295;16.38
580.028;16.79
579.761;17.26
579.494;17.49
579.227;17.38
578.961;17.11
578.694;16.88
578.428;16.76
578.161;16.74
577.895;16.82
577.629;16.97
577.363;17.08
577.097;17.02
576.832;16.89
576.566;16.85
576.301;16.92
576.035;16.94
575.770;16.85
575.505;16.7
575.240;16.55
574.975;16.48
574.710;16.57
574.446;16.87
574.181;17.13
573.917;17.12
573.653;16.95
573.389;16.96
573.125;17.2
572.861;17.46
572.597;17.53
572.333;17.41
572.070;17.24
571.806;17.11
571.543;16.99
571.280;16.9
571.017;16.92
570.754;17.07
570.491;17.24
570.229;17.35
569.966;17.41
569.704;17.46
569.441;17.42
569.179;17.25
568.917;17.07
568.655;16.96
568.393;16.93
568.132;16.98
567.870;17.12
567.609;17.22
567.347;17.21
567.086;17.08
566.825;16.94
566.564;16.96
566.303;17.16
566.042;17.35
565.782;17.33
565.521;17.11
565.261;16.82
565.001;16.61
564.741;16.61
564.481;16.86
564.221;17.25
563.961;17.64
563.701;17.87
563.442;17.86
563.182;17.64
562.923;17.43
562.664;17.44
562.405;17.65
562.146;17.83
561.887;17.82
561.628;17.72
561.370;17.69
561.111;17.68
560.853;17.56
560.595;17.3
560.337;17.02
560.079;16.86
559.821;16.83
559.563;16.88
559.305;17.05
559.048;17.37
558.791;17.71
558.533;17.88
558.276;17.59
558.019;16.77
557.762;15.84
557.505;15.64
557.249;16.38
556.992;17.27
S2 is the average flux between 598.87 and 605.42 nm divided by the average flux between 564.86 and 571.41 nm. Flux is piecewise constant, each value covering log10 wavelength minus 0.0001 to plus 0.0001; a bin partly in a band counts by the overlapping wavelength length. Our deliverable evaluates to 0.9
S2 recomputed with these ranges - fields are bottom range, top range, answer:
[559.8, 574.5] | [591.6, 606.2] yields 0.93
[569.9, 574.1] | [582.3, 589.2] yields 0.96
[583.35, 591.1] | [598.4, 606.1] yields 0.96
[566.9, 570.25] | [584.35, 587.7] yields 0.97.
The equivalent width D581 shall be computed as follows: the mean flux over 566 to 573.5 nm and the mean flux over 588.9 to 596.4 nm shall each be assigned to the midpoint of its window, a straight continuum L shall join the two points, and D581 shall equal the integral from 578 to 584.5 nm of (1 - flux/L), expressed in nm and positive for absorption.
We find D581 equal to 0.08 nm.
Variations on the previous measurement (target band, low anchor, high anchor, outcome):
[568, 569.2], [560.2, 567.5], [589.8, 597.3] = 0.012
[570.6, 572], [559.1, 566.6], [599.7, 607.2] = 0.001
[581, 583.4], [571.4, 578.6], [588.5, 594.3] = 0.057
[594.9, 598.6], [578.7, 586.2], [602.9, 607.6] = -0.036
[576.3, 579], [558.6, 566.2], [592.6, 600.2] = -0.014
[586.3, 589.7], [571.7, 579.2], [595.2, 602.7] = 0.051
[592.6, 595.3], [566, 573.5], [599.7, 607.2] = 0.034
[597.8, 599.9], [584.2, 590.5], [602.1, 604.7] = 0.006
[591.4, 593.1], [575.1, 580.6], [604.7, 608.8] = 0.049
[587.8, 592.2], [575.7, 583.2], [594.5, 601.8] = -0.030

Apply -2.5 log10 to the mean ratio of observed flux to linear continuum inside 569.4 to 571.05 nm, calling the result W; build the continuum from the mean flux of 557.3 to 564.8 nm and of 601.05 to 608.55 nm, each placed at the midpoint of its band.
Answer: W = -0.02 mag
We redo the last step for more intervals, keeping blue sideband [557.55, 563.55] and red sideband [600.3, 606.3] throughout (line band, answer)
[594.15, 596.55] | -0.01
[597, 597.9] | -0.02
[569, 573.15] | -0.02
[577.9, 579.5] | -0.02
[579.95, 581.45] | 0.03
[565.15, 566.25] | 0.00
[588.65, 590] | -0.01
